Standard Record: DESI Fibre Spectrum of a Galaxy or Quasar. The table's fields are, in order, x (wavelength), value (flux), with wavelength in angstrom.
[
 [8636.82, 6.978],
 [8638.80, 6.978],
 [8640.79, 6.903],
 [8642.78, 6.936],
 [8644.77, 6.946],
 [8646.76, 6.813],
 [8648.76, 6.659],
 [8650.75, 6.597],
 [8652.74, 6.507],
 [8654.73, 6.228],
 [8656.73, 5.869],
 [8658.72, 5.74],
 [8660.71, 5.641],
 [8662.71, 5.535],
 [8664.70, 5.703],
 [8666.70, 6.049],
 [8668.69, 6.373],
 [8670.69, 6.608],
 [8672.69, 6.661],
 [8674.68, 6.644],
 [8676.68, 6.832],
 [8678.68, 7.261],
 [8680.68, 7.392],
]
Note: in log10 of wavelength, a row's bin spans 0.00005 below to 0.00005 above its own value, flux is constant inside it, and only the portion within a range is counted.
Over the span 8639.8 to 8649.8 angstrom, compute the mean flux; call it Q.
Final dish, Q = 6.85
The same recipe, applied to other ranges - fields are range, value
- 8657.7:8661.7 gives 5.7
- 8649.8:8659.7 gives 6.19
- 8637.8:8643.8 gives 6.95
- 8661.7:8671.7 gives 6.05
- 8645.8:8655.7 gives 6.56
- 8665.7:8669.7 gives 6.21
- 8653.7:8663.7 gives 5.8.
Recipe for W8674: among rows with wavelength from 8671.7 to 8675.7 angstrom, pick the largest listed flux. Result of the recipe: 6.661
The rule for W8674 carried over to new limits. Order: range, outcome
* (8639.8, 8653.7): 6.946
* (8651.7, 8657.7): 6.507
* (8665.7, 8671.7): 6.608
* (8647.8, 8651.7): 6.659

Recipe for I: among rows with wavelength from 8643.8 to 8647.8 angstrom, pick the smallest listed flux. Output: 6.813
